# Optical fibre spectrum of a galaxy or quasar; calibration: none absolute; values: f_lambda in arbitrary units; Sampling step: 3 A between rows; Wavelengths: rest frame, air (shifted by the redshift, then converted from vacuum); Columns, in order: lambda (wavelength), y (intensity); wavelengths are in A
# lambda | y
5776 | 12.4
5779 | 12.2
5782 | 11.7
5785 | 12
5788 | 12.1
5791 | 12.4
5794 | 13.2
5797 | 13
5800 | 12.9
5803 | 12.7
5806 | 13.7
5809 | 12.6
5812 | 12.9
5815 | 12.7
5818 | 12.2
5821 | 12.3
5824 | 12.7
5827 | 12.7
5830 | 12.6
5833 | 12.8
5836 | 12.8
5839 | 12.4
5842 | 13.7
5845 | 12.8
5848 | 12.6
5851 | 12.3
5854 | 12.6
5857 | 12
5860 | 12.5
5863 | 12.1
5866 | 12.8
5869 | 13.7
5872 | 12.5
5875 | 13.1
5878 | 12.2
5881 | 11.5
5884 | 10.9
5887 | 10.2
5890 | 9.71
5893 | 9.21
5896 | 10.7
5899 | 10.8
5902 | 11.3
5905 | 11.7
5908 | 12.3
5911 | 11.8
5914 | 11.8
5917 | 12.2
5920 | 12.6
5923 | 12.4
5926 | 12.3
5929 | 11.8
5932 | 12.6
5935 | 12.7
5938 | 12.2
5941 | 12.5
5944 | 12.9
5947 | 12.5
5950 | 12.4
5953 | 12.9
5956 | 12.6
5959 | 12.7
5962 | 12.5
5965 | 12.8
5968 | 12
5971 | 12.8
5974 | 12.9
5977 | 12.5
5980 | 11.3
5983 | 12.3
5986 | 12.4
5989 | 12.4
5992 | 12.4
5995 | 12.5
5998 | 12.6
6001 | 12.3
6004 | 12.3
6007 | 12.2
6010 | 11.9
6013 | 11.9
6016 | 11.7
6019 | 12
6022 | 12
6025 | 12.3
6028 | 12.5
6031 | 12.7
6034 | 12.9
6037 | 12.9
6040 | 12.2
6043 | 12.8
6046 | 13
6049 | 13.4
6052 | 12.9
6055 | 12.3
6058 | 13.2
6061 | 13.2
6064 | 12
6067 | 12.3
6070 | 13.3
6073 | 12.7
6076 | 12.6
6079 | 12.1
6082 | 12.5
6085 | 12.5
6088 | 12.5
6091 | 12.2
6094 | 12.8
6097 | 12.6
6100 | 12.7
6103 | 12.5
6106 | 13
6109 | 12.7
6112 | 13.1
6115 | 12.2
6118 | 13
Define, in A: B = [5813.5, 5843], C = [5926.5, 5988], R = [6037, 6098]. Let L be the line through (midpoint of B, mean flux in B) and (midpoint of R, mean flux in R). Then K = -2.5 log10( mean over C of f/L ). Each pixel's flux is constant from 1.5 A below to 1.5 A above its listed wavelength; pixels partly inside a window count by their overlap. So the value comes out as 0.018 mag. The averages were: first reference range 12.7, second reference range 12.7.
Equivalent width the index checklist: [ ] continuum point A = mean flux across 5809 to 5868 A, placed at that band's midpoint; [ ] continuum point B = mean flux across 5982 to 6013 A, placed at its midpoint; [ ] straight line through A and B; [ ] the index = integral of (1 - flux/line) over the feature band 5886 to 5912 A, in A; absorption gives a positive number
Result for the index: 3.4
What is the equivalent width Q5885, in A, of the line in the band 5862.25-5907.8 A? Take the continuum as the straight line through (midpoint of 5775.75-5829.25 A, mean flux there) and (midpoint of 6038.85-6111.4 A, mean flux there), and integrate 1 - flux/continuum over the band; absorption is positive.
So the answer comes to 4.0 A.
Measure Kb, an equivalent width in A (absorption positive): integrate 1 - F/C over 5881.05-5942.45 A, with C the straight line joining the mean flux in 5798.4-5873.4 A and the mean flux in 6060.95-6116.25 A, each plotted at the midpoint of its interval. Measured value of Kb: 5.27 A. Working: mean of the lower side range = 12.7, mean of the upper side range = 12.6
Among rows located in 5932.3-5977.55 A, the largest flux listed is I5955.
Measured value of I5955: 12.9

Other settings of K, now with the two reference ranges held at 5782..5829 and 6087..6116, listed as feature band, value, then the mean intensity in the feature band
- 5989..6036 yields 0.03 mag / 12.3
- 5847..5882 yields 0.01 mag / 12.5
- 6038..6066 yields -0.01 mag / 12.8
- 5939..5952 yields 0.01 mag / 12.6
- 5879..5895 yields 0.21 mag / 10.4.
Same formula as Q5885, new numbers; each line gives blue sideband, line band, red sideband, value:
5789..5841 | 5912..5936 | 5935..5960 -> 0.6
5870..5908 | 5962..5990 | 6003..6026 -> -1.4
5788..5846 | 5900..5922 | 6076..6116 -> 1.3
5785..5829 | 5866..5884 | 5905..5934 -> -0.1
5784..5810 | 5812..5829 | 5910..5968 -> 0.2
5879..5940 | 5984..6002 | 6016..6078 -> -0.3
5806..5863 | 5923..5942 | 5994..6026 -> 0.0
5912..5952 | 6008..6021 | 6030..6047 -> 0.8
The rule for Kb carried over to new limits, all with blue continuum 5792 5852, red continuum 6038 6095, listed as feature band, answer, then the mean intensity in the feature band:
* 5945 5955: 0.08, 12.6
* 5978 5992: 0.61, 12.1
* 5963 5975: 0.09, 12.6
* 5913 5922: 0.35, 12.2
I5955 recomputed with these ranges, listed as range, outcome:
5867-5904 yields 13.7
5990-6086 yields 13.4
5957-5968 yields 12.8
